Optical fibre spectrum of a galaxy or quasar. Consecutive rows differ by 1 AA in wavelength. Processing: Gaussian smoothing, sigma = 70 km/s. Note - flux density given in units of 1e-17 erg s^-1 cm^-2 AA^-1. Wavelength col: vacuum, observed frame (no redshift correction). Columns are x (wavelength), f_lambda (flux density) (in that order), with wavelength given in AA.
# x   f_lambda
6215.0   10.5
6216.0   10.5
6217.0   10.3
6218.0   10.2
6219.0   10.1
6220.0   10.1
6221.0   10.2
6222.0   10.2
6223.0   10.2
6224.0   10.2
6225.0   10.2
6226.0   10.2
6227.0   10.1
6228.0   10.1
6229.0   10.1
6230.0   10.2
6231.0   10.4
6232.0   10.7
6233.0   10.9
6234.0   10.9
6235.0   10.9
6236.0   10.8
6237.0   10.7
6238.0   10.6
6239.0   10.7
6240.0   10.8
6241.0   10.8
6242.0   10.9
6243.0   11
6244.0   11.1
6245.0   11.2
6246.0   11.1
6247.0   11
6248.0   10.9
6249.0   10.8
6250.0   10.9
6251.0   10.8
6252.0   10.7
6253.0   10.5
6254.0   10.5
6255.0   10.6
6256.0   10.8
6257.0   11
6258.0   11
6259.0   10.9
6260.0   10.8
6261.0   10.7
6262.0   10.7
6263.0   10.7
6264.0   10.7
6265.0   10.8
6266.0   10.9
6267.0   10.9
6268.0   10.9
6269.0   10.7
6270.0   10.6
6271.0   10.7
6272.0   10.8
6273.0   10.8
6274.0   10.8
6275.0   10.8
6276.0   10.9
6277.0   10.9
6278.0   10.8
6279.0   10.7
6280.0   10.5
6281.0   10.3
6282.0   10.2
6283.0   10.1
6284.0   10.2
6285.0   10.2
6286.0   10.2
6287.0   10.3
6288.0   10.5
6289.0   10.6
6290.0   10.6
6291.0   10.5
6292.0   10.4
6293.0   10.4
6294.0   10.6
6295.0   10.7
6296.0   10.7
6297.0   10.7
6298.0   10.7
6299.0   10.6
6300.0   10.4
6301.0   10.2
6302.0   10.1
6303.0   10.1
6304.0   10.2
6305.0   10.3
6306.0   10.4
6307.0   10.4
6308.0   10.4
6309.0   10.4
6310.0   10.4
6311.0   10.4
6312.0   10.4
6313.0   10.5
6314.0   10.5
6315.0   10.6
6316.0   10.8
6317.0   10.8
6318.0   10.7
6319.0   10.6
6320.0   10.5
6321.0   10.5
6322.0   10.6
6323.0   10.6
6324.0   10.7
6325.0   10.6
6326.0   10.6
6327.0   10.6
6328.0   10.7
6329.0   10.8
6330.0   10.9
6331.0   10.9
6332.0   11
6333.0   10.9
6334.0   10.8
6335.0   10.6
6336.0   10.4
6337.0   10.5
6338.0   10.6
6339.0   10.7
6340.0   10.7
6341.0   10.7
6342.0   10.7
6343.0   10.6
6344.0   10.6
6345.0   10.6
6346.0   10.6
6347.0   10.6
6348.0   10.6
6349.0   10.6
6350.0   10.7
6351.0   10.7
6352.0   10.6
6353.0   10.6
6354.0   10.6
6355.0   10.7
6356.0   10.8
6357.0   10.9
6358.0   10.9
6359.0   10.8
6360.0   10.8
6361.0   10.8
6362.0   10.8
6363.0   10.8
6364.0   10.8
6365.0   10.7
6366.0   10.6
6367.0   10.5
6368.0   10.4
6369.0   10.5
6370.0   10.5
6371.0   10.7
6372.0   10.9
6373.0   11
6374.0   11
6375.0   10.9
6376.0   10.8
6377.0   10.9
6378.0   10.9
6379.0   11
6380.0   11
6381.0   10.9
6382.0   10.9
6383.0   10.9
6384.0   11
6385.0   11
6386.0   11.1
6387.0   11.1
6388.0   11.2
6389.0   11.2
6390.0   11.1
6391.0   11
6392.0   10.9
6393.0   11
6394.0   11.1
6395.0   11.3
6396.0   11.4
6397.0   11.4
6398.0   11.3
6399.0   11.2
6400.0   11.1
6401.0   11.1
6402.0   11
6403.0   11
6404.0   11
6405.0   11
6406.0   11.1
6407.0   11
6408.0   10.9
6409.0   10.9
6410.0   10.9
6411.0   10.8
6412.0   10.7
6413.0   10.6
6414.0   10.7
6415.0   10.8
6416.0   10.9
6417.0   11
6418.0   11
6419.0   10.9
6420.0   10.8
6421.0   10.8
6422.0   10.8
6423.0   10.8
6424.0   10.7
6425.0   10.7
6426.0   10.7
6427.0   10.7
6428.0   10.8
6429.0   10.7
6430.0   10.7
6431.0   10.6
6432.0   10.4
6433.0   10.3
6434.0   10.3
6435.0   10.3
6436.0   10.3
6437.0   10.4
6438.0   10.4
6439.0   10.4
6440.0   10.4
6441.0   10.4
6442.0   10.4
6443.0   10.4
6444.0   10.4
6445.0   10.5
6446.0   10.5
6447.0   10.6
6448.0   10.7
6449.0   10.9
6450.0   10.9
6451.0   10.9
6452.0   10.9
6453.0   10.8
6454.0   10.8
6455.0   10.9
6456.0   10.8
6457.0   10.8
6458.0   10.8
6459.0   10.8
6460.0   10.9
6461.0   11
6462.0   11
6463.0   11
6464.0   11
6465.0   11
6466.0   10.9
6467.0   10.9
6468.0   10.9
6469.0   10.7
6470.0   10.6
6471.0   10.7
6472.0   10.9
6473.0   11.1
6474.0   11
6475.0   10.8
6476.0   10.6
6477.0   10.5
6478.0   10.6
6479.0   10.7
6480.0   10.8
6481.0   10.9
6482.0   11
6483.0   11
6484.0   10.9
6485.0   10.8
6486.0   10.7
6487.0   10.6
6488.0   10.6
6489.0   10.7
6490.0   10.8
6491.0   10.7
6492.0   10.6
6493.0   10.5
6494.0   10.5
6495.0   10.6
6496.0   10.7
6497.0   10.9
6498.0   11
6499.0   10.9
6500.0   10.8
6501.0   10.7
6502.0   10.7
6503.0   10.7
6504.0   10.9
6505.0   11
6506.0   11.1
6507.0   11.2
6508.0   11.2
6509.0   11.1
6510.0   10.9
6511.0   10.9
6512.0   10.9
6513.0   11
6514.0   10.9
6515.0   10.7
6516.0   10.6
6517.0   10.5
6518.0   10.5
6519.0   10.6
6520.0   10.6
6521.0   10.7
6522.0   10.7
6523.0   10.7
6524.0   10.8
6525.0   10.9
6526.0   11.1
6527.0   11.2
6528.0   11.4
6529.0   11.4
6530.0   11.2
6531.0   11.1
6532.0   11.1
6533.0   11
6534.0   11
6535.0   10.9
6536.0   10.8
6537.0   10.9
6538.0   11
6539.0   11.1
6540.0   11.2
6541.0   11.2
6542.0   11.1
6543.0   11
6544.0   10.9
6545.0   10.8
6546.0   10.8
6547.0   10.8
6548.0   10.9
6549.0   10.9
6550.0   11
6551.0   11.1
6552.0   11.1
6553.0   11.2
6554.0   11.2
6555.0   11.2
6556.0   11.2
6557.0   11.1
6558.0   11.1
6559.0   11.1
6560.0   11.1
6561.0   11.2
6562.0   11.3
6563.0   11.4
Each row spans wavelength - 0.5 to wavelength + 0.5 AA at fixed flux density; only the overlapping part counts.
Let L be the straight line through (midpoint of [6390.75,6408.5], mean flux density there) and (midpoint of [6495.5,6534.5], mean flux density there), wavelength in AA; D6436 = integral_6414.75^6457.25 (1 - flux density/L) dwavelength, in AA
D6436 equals 1.5 AA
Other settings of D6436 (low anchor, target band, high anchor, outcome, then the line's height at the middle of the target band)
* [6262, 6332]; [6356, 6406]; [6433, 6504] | -1.4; 10.6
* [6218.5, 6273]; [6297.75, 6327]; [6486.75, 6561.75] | 0.7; 10.7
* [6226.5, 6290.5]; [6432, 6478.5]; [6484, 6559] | 0.7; 10.8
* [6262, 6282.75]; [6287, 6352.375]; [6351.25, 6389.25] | 1.2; 10.8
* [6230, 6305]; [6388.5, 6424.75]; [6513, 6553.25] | -0.6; 10.8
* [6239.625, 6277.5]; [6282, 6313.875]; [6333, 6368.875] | 1.1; 10.8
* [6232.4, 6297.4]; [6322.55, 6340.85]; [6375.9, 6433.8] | 0.2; 10.8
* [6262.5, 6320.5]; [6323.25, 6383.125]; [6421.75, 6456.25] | -0.9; 10.6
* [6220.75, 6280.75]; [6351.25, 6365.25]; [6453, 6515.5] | 0.0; 10.8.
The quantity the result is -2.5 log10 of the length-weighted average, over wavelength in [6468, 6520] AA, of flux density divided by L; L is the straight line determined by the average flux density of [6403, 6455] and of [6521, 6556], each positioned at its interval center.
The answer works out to 0.01 mag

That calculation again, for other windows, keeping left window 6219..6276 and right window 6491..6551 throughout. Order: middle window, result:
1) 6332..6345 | 0.01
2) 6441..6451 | 0.02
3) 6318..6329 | 0.01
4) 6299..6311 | 0.04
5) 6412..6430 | 0.00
